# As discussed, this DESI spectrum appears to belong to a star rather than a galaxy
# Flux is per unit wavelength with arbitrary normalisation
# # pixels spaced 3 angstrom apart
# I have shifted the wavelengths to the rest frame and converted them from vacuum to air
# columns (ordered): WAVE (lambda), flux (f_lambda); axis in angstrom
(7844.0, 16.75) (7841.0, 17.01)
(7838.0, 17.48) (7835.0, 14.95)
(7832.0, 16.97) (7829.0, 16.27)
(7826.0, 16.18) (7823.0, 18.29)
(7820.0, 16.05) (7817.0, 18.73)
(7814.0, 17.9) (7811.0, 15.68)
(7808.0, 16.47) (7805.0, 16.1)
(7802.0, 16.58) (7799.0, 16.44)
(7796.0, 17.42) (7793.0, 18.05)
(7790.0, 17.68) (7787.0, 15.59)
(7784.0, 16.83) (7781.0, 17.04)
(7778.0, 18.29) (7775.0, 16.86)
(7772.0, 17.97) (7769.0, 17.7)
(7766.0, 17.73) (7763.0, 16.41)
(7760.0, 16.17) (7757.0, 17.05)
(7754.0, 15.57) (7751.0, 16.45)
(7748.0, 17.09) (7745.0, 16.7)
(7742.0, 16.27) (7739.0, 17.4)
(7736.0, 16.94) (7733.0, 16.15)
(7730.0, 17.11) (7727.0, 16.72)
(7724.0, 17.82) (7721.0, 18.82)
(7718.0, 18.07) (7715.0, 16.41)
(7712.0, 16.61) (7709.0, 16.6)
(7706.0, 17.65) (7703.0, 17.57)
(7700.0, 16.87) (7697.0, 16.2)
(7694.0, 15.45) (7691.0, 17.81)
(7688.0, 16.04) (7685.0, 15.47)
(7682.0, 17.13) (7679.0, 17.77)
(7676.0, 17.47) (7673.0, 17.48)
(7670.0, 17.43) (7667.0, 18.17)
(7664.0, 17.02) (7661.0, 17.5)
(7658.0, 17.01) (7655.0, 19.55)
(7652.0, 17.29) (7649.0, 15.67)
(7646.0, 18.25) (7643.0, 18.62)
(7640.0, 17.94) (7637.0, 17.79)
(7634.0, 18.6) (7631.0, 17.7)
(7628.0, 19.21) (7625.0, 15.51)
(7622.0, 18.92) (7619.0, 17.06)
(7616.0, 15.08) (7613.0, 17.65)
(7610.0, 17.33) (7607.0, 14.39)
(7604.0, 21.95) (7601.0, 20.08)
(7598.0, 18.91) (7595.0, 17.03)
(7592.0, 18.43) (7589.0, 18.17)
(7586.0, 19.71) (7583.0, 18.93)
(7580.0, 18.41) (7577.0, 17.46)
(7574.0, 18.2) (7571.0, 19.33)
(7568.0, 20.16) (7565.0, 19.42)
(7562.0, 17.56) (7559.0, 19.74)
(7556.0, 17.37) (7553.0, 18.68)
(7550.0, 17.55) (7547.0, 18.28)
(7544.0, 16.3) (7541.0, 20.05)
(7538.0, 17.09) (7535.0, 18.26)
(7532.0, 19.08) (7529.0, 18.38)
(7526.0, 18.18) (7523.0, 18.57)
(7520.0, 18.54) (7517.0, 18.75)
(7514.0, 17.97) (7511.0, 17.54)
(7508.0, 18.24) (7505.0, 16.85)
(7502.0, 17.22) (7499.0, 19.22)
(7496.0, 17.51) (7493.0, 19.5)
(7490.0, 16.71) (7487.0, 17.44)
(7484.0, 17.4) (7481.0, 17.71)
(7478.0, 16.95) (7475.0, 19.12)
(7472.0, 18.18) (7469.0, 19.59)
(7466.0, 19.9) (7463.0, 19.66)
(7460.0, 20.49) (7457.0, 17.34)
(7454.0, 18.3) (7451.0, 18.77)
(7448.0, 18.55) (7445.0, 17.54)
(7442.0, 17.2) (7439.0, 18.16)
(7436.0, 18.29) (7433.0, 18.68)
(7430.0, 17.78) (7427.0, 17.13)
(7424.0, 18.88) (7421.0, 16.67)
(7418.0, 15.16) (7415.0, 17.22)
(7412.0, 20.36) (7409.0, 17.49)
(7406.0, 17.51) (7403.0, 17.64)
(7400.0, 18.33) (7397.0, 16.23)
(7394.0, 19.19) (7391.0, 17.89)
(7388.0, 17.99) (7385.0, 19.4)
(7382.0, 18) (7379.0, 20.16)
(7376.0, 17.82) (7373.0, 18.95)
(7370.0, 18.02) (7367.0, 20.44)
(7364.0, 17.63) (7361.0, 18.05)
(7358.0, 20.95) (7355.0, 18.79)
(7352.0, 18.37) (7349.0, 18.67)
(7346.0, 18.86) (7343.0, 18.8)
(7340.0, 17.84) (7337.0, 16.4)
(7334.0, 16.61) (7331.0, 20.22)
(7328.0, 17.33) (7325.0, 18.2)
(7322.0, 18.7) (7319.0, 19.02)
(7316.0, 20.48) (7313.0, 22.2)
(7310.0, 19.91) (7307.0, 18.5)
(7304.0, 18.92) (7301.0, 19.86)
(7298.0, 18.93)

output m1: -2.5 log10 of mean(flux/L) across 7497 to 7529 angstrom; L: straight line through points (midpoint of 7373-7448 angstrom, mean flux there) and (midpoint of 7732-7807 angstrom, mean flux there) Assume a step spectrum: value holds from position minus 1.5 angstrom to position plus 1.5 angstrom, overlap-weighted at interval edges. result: -0.03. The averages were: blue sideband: 18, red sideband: 16.9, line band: 18.1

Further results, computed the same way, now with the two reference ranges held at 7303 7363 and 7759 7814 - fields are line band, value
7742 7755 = 0.04 mag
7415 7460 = 0.03 mag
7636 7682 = -0.01 mag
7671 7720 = 0.03 mag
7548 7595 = -0.04 mag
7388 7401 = 0.04 mag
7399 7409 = 0.05 mag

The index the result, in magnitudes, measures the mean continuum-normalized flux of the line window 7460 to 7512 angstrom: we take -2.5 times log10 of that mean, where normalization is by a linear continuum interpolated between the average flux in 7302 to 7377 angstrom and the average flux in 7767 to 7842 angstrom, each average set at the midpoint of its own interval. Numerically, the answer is 0.00 mag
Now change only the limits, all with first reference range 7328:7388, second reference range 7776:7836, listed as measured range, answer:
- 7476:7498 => 0.03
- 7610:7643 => 0.00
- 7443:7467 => -0.03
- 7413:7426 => 0.08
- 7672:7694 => 0.03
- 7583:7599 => -0.05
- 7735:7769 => 0.02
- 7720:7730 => -0.03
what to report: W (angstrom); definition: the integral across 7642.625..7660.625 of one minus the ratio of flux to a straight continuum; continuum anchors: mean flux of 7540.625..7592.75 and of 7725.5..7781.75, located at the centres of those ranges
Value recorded 0.1 angstrom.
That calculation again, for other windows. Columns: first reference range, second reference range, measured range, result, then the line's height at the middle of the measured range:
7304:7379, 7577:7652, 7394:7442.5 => 2.2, 18.6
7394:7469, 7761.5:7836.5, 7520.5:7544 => -0.8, 17.8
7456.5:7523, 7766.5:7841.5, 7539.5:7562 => -0.2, 18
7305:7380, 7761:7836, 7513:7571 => -1.4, 18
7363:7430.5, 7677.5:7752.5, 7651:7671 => -0.7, 17.1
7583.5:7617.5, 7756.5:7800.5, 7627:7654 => 0.0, 17.9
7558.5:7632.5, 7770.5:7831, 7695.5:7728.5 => 0.6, 17.5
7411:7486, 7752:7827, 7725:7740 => 0.3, 17.2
